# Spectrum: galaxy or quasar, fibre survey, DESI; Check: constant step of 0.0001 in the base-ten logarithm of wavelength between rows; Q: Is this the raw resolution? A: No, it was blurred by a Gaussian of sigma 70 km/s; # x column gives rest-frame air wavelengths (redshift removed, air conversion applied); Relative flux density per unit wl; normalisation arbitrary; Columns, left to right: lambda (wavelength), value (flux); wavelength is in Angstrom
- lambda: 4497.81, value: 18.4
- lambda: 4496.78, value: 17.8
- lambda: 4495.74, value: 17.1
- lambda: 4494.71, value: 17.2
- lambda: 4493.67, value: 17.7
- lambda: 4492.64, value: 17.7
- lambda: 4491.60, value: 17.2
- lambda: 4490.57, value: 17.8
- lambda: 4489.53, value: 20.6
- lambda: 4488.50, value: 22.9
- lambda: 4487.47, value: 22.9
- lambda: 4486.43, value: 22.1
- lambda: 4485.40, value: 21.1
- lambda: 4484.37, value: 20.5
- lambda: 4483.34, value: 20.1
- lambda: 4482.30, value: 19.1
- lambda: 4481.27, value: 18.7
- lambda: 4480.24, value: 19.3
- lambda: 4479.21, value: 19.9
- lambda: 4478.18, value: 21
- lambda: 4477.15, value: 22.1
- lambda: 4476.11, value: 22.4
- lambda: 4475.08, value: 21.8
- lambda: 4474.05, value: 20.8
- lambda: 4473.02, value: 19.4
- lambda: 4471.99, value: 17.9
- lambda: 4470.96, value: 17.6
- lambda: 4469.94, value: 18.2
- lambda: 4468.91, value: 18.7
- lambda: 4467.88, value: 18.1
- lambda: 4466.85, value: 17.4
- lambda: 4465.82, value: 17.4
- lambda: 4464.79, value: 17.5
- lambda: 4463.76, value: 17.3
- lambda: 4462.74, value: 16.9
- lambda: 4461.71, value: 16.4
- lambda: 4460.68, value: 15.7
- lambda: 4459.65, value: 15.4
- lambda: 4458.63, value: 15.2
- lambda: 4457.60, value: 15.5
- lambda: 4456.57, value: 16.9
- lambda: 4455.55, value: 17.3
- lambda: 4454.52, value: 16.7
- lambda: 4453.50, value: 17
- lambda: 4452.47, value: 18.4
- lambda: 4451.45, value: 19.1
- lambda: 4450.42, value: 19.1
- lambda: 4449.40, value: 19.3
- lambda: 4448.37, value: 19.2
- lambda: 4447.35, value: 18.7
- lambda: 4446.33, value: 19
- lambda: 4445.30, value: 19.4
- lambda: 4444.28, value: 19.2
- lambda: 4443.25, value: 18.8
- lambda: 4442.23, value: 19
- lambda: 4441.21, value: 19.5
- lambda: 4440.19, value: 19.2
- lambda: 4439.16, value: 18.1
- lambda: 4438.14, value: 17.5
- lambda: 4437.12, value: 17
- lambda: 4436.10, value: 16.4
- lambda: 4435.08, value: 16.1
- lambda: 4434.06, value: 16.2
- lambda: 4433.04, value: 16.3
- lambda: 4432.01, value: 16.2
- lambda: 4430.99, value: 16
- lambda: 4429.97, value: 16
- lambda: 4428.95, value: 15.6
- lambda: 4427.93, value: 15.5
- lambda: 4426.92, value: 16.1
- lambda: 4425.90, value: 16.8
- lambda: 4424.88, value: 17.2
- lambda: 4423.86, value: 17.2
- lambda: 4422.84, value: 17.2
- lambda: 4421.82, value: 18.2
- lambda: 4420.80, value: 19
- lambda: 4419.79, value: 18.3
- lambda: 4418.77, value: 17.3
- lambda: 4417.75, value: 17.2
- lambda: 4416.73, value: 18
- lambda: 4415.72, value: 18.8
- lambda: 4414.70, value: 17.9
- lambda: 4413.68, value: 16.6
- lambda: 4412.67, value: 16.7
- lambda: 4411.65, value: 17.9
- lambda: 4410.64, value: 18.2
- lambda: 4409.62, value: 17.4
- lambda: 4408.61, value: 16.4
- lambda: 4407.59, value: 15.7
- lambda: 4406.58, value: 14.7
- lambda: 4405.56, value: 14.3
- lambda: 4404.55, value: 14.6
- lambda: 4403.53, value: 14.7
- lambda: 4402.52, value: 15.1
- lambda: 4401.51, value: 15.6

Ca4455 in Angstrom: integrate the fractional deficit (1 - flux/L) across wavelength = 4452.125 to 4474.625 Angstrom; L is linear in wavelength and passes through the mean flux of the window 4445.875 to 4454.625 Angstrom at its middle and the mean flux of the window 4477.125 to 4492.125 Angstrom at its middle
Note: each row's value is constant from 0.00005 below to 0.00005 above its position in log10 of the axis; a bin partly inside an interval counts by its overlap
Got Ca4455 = 2.2 Angstrom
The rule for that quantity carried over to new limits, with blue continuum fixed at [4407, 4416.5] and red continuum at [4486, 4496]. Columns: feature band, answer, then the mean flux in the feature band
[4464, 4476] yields 0.1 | 18.7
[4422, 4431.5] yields 0.7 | 16.5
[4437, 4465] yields 0.8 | 17.8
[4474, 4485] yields -0.8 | 20.5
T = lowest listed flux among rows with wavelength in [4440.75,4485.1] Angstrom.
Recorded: 15.2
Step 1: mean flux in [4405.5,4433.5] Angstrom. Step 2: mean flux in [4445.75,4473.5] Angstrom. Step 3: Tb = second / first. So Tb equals 1.04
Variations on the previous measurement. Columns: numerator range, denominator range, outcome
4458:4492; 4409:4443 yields 1.10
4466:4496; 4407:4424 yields 1.12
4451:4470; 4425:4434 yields 1.06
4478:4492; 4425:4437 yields 1.25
